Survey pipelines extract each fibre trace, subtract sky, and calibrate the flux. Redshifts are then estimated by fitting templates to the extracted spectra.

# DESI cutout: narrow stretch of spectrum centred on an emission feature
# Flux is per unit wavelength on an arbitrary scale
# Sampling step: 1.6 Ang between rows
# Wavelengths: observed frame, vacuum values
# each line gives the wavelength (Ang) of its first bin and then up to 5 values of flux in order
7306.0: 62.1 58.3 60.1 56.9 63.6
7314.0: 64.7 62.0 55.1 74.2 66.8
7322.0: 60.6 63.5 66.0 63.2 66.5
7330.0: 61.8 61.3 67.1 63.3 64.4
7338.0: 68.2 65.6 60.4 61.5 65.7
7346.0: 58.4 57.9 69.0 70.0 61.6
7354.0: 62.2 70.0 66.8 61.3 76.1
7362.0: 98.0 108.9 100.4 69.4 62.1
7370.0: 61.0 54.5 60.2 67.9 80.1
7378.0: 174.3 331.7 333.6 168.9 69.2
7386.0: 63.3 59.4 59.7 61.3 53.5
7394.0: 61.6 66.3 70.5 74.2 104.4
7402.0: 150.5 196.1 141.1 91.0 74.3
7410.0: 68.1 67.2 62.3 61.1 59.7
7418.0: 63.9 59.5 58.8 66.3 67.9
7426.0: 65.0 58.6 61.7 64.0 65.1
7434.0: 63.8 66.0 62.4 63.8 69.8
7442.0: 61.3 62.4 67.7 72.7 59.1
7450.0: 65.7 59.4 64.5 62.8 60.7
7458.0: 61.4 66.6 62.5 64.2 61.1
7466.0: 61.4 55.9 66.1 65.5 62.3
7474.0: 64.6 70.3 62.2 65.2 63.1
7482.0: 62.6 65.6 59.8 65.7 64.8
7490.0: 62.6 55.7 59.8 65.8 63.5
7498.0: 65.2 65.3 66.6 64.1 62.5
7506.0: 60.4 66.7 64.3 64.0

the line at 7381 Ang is H-alpha 6563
